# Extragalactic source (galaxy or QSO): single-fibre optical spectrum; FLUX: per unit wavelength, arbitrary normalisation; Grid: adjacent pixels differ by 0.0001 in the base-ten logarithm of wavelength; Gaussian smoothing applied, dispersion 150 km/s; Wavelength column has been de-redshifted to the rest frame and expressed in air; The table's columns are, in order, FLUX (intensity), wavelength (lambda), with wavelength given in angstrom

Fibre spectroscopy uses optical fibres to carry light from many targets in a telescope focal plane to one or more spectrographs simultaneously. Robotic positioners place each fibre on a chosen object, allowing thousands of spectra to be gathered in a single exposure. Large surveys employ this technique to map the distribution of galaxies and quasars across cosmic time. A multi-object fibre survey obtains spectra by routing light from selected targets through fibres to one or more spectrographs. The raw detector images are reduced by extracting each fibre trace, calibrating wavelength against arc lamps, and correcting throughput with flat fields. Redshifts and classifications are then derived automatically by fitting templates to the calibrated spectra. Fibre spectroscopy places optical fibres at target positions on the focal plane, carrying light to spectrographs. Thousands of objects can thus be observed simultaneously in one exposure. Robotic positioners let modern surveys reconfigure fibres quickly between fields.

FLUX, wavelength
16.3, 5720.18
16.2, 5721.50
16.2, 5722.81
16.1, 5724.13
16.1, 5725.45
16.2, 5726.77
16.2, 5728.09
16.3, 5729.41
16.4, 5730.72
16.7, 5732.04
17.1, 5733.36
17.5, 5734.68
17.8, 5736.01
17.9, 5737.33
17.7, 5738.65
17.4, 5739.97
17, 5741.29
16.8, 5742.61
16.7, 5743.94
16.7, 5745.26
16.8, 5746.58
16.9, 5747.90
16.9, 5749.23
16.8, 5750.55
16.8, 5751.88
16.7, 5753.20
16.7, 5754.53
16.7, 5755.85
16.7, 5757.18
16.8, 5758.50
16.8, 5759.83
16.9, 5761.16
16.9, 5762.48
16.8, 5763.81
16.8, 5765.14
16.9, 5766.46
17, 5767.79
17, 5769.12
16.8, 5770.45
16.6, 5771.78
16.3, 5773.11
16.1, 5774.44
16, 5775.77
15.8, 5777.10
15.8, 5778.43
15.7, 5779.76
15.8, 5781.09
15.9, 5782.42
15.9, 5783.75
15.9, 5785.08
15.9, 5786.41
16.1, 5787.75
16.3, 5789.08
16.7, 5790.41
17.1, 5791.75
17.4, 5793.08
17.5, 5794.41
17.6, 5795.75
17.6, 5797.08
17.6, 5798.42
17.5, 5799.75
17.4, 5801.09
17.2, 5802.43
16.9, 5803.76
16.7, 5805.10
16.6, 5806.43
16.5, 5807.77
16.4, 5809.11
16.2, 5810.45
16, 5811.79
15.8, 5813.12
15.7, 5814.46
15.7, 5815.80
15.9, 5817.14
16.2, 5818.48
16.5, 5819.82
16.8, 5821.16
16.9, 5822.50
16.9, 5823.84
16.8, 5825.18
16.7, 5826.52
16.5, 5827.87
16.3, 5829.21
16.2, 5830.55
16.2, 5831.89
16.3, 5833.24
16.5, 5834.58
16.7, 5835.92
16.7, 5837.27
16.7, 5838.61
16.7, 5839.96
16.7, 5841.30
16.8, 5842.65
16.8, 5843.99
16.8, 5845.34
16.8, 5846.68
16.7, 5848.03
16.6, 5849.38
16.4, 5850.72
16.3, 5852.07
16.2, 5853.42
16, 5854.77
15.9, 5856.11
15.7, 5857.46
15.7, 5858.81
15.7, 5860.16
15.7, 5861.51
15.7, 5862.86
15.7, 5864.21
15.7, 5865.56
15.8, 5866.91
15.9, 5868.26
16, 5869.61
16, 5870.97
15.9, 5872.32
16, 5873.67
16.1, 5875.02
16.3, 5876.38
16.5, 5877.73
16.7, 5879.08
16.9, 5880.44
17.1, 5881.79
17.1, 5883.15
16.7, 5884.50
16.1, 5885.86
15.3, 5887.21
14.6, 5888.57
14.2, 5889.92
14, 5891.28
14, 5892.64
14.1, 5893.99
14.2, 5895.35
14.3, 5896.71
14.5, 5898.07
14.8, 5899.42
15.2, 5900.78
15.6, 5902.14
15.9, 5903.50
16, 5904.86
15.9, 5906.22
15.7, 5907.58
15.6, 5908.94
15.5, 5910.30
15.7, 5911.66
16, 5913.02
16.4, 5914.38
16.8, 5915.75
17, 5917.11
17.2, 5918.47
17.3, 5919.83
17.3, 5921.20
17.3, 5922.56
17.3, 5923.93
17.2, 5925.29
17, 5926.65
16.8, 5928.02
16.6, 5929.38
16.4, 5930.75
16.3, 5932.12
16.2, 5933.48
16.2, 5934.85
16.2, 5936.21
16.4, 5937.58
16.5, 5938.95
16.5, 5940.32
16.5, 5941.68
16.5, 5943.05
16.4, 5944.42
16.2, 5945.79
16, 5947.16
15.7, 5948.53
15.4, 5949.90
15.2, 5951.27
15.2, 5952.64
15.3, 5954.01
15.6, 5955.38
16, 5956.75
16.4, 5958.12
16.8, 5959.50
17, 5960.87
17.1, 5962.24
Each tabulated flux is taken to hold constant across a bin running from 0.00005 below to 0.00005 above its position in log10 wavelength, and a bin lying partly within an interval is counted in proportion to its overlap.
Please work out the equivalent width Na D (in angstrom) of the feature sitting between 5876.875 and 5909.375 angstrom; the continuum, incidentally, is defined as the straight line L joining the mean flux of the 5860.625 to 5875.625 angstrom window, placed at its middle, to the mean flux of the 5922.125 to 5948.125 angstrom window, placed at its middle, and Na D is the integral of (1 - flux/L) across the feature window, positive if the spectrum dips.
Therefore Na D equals 1.3 angstrom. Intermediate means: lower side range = 15.9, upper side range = 16.5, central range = 15.5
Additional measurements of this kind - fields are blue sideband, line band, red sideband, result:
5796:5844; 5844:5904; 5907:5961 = 2.58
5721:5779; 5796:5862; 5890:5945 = -0.47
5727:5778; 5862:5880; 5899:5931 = 0.49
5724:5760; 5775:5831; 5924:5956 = 0.49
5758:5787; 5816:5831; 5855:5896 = -0.42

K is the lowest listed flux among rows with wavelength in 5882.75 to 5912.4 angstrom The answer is 14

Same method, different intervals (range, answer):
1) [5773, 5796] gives 15.7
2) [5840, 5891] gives 14.2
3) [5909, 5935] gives 15.5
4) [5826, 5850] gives 16.2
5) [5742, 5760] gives 16.7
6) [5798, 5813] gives 16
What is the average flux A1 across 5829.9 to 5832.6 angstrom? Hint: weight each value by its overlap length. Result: 16.2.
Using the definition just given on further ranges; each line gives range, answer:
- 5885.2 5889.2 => 15.3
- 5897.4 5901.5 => 14.9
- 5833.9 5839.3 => 16.6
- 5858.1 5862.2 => 15.7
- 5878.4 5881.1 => 16.8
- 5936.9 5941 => 16.5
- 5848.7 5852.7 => 16.4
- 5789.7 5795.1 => 17.2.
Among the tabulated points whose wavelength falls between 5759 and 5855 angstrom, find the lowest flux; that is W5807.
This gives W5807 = 15.7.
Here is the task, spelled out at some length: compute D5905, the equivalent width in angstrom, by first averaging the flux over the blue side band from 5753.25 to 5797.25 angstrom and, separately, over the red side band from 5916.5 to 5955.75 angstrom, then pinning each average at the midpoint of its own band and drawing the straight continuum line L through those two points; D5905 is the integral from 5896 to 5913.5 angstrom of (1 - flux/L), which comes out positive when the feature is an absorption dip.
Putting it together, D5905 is 1.1 angstrom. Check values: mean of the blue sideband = 16.6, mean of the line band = 15.4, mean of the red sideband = 16.4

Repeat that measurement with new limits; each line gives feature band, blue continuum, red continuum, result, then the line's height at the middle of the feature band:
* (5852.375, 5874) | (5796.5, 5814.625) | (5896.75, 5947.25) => 0.9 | 16.5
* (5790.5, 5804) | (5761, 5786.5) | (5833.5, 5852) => -0.7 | 16.5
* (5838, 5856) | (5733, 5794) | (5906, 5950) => 0.0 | 16.6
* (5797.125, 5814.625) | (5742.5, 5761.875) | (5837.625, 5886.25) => -0.2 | 16.5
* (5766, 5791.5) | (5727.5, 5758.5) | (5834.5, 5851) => 0.9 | 16.8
